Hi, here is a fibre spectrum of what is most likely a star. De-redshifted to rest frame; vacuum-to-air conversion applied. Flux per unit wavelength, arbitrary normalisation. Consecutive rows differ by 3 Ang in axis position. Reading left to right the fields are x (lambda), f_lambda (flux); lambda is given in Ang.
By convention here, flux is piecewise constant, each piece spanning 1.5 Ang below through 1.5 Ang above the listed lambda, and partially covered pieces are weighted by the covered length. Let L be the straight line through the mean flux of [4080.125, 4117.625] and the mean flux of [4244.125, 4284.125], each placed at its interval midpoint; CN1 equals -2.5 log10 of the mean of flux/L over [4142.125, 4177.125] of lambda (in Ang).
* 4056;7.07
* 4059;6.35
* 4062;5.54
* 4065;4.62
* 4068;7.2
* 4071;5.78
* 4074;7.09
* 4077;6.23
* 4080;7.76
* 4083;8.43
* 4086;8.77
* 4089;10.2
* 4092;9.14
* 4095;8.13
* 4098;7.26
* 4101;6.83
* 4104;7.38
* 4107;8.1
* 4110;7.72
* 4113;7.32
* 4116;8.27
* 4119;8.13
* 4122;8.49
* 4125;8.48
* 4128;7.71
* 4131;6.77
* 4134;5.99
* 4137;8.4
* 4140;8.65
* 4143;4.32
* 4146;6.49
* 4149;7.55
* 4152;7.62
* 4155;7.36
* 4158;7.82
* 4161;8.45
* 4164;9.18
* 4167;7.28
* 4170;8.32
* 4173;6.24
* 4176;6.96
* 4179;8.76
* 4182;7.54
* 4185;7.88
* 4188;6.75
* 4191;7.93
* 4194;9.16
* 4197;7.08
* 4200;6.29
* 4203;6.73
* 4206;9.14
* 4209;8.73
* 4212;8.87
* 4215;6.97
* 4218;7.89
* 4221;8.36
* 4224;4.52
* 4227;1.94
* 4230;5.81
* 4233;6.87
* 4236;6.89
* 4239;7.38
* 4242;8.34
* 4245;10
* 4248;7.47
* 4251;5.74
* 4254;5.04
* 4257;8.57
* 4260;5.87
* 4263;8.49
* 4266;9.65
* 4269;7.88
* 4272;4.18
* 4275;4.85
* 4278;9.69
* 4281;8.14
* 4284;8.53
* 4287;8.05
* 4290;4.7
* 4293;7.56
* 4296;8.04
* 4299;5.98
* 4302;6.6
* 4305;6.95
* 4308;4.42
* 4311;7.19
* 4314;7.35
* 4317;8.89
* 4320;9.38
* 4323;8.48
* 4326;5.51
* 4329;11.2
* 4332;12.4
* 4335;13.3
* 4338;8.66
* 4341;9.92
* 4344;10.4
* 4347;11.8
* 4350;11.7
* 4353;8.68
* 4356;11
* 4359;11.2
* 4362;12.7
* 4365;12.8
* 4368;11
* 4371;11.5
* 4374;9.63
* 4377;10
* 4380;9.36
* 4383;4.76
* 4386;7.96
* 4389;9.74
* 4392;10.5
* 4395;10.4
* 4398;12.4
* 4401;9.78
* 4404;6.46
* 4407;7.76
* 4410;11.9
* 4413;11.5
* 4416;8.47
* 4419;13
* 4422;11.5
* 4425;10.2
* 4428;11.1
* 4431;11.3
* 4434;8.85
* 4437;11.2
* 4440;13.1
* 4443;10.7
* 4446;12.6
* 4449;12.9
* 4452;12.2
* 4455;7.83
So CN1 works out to 0.068 mag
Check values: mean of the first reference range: 8.12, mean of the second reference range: 7.36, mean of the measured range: 7.36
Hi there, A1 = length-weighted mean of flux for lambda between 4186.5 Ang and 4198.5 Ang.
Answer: 7.73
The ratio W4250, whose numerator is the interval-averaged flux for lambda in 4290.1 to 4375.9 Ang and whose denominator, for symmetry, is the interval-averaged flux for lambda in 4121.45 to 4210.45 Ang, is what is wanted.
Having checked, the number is 1.23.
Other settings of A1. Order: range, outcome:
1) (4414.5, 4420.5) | 10.7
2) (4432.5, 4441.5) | 11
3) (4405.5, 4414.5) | 10.4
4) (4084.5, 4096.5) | 9.06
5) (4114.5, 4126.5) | 8.34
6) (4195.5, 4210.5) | 7.59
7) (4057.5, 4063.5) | 5.95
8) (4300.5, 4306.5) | 6.77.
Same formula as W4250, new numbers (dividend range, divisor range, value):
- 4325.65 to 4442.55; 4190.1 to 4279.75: 1.45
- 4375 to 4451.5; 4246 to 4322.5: 1.43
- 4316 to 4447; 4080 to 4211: 1.33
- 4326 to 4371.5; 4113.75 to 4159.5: 1.48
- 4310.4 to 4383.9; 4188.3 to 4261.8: 1.40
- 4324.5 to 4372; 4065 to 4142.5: 1.42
